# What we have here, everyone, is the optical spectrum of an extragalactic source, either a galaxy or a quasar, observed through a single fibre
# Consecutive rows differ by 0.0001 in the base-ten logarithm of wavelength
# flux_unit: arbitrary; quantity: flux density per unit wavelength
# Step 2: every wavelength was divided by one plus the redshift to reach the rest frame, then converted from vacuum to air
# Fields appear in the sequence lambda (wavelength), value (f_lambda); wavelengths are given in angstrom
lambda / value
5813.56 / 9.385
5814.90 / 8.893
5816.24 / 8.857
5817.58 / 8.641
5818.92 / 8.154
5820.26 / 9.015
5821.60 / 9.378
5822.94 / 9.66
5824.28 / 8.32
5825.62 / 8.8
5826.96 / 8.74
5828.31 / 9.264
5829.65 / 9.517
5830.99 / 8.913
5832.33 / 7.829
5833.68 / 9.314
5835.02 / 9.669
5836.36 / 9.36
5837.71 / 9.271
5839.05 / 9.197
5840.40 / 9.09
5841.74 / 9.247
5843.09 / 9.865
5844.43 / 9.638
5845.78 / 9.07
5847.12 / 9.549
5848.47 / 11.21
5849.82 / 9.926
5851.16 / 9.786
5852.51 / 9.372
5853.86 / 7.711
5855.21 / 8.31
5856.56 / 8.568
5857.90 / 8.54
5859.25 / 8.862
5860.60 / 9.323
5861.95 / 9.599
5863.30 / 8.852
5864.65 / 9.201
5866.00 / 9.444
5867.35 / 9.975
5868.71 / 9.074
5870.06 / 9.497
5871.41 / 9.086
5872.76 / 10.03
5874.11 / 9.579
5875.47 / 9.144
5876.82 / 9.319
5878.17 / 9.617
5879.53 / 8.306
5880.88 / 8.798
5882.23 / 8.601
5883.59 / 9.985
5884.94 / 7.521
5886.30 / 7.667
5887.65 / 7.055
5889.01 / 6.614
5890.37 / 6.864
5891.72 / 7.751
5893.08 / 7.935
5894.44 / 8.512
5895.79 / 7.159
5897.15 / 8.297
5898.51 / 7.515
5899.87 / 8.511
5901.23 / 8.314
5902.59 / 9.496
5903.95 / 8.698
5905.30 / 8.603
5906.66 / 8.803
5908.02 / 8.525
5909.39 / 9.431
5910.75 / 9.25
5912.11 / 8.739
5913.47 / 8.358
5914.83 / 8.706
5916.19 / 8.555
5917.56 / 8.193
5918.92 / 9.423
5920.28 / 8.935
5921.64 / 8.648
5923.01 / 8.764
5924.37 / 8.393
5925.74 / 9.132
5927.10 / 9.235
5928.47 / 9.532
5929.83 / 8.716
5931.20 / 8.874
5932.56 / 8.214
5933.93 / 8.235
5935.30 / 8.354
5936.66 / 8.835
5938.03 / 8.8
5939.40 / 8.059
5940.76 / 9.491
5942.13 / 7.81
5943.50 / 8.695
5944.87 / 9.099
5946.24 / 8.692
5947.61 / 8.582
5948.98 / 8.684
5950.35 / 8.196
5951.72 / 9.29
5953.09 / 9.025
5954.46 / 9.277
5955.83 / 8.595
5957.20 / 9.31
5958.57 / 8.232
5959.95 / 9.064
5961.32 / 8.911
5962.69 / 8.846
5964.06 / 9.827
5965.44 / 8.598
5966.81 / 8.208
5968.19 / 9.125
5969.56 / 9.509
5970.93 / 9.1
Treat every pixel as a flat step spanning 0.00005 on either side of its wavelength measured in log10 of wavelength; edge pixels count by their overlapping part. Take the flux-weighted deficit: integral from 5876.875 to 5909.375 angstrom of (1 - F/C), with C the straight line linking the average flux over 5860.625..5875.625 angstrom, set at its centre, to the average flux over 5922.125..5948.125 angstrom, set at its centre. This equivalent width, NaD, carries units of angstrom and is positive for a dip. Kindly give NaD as 3.1 angstrom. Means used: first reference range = 9.41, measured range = 8.27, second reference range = 8.71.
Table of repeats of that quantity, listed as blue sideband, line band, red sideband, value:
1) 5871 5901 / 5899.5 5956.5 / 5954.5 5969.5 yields -0.6 angstrom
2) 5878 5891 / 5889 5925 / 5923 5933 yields 0.2 angstrom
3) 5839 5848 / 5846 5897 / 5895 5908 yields 0.7 angstrom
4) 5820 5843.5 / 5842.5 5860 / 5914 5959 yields -0.4 angstrom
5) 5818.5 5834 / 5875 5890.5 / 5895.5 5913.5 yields 0.6 angstrom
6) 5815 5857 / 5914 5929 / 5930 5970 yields 0.0 angstrom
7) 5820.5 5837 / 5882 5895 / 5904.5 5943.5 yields 1.5 angstrom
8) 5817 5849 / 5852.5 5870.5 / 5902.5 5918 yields 0.1 angstrom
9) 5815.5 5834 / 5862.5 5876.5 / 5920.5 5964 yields -0.9 angstrom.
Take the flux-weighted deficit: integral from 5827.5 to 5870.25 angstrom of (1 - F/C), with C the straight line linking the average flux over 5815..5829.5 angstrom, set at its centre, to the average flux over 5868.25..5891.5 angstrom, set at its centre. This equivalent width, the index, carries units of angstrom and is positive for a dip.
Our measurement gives -2.3 angstrom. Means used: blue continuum 8.9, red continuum 8.61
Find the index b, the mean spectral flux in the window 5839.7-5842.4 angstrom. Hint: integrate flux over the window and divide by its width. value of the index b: 9.17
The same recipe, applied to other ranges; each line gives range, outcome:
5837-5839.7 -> 9.23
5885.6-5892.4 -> 7.19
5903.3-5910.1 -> 8.82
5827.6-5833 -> 8.88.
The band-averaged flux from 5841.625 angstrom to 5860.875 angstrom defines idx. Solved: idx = 9.26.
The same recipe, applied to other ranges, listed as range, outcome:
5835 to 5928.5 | 8.86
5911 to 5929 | 8.82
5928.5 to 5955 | 8.7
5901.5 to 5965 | 8.8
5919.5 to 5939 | 8.75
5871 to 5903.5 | 8.4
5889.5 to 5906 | 8.12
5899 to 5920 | 8.77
